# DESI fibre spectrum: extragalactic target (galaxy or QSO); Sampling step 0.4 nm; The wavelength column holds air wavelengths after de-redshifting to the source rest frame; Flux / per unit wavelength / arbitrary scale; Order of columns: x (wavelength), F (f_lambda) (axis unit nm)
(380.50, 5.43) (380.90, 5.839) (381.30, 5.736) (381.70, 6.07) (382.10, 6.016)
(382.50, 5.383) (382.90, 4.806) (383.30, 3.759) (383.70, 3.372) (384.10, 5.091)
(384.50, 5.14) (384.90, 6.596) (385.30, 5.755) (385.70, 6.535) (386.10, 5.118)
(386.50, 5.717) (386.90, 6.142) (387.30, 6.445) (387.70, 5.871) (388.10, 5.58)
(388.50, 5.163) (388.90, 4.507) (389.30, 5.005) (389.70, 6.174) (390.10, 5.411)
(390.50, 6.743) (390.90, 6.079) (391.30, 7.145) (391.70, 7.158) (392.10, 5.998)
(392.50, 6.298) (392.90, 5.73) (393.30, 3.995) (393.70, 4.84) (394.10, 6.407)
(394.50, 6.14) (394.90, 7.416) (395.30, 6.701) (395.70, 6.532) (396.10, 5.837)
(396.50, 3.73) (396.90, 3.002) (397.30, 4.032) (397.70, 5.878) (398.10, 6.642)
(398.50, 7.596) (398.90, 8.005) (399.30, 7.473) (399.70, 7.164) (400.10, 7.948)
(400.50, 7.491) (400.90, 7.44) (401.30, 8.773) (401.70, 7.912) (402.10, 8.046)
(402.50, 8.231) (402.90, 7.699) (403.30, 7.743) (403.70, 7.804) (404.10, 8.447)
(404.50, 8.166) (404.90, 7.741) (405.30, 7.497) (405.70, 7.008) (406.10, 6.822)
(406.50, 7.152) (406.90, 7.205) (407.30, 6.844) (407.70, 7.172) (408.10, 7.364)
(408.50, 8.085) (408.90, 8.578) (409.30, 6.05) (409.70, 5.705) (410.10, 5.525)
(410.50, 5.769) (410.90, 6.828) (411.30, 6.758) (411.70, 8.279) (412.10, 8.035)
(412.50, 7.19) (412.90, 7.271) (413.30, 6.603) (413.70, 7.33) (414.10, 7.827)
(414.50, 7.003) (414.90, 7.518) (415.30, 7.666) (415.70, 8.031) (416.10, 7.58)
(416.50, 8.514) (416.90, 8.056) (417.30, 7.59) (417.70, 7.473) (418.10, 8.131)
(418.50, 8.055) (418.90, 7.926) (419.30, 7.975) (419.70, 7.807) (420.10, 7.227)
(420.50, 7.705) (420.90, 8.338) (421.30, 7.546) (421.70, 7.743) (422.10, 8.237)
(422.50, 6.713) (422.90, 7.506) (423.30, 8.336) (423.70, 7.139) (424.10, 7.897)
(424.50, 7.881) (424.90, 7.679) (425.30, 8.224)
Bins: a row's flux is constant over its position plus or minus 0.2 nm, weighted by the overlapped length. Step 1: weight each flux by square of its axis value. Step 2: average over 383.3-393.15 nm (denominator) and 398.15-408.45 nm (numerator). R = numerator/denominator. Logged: 1.4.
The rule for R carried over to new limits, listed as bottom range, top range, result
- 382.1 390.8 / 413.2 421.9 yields 1.65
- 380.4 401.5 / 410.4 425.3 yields 1.46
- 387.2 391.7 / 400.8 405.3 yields 1.46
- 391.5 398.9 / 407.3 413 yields 1.30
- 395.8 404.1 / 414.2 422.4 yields 1.22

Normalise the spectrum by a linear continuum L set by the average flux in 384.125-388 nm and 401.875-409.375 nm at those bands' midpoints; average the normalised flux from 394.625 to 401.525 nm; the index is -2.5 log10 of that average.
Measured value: 0.06 mag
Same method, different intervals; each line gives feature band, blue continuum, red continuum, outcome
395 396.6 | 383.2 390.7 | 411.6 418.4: 0.044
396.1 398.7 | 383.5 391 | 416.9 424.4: 0.202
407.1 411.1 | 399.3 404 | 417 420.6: 0.152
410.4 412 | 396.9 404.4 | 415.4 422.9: 0.083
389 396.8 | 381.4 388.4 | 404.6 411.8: 0.019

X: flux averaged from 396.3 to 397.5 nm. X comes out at 3.59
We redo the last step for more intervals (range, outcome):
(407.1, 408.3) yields 7.13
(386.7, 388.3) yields 6.01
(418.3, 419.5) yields 7.99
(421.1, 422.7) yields 7.56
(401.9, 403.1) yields 7.99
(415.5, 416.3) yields 7.81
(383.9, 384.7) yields 5.12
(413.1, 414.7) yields 7.19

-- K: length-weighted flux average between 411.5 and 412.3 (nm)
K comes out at 8.16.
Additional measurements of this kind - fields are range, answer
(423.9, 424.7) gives 7.89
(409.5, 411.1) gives 5.96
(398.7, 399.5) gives 7.74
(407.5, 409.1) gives 7.8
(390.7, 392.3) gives 6.59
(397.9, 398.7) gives 7.12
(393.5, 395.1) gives 6.2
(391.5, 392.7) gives 6.48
